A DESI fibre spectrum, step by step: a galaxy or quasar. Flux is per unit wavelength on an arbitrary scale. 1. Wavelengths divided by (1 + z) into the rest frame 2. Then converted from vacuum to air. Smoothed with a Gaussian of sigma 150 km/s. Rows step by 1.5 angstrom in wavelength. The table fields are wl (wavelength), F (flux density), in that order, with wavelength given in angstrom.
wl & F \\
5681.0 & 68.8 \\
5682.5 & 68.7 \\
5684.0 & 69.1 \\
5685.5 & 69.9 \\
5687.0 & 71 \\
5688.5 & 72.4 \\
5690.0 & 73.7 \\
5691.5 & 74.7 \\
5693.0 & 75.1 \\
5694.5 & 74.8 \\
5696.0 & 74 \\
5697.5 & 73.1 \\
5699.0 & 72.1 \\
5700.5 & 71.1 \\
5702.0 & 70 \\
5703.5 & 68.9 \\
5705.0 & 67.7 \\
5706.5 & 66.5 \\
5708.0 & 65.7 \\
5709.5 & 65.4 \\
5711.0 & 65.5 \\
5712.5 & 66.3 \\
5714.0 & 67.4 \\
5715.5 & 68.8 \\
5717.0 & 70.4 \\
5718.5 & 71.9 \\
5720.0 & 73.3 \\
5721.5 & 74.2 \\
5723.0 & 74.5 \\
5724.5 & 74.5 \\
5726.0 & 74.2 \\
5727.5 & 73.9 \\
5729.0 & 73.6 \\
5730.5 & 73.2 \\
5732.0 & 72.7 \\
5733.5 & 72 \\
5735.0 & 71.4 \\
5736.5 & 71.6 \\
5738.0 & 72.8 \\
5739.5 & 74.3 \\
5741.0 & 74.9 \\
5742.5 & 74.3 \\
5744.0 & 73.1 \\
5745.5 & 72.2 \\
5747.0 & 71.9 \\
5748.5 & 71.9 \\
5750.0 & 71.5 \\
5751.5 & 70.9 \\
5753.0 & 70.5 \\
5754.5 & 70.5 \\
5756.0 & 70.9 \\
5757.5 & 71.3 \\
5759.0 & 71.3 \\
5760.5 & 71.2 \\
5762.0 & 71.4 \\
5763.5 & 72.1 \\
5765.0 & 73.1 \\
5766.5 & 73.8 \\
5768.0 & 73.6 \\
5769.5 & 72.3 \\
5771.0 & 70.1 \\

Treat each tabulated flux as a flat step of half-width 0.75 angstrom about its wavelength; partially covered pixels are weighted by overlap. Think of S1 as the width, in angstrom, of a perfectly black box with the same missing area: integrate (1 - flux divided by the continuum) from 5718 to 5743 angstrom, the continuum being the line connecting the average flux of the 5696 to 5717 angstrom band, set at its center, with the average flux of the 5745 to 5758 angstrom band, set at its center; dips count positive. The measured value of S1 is -1.19 angstrom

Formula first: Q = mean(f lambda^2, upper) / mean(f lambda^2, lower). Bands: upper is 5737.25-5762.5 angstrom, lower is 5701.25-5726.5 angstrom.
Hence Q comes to 1.0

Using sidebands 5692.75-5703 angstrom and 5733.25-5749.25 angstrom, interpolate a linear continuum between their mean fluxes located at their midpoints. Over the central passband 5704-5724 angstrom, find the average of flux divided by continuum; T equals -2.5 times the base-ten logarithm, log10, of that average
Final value 0.06 mag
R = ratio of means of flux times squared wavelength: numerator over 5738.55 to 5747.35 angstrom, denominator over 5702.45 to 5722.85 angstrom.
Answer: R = 1.08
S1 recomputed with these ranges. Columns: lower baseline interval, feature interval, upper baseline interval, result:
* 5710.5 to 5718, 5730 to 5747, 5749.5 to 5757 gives -0.77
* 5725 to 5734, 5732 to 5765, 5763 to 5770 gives 0.51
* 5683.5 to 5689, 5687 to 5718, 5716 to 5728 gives 0.67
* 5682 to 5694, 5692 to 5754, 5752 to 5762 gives -0.06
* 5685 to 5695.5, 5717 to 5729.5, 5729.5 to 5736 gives -0.18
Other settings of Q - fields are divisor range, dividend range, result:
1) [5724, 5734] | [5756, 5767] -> 0.99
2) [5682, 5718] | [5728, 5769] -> 1.05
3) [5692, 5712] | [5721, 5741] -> 1.06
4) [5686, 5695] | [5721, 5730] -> 1.02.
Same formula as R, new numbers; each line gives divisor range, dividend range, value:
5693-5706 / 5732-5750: 1.03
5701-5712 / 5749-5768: 1.09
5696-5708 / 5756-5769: 1.05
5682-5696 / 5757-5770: 1.03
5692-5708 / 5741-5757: 1.03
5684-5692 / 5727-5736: 1.03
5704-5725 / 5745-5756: 1.04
